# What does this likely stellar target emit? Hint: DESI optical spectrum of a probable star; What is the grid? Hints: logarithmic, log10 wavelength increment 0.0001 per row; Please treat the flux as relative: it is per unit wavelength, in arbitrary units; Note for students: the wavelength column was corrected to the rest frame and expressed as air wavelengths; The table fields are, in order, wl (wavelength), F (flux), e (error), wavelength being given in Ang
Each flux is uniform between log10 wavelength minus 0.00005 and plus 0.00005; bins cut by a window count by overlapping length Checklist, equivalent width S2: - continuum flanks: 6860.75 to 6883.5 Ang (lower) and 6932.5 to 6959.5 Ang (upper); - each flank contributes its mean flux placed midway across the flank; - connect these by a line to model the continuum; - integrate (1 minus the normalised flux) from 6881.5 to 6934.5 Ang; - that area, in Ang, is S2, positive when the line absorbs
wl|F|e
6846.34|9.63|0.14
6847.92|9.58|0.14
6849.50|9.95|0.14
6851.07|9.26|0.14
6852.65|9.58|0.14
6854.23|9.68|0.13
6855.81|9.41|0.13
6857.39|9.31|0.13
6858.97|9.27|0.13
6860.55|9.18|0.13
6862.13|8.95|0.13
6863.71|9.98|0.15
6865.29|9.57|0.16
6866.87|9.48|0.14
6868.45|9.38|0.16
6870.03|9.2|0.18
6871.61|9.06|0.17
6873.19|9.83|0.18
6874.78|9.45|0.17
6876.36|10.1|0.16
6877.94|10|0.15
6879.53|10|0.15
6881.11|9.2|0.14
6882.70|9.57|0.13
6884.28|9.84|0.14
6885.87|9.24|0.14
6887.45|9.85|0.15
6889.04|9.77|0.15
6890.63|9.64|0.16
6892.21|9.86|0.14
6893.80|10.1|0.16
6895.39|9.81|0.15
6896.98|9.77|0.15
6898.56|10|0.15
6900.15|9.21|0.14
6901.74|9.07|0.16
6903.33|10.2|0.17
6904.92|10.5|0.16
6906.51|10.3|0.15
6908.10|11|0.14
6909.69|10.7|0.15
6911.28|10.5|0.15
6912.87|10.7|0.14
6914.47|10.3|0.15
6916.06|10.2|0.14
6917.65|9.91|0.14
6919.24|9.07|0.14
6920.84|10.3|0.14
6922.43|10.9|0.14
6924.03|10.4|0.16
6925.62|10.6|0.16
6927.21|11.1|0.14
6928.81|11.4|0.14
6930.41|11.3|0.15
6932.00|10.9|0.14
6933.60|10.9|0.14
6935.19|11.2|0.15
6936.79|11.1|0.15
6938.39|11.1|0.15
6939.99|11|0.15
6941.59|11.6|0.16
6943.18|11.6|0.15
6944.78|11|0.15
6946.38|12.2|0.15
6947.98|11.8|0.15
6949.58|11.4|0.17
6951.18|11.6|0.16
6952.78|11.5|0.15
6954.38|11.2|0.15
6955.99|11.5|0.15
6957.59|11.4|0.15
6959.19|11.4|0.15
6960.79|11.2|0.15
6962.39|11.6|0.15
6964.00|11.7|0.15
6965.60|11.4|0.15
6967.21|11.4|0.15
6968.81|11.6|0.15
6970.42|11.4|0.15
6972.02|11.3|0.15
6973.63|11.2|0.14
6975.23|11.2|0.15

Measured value 1.2 Ang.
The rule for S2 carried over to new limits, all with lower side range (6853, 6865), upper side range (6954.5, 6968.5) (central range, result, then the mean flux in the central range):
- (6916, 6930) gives 0.3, 10.5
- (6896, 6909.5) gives 0.3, 10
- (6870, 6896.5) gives 0.5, 9.69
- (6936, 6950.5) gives -0.5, 11.4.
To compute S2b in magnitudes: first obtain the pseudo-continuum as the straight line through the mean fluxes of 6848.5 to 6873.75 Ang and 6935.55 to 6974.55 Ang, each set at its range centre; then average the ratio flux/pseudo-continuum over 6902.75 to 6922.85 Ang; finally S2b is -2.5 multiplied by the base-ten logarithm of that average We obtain 0.02 mag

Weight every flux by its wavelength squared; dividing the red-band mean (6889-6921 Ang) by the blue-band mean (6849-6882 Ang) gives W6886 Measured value 1.1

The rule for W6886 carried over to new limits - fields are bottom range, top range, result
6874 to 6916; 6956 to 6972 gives 1.17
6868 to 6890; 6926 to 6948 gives 1.19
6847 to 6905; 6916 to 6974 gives 1.18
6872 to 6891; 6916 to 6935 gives 1.11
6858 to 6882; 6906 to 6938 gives 1.14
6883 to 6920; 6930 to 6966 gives 1.16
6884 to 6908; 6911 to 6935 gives 1.08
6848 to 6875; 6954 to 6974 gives 1.24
